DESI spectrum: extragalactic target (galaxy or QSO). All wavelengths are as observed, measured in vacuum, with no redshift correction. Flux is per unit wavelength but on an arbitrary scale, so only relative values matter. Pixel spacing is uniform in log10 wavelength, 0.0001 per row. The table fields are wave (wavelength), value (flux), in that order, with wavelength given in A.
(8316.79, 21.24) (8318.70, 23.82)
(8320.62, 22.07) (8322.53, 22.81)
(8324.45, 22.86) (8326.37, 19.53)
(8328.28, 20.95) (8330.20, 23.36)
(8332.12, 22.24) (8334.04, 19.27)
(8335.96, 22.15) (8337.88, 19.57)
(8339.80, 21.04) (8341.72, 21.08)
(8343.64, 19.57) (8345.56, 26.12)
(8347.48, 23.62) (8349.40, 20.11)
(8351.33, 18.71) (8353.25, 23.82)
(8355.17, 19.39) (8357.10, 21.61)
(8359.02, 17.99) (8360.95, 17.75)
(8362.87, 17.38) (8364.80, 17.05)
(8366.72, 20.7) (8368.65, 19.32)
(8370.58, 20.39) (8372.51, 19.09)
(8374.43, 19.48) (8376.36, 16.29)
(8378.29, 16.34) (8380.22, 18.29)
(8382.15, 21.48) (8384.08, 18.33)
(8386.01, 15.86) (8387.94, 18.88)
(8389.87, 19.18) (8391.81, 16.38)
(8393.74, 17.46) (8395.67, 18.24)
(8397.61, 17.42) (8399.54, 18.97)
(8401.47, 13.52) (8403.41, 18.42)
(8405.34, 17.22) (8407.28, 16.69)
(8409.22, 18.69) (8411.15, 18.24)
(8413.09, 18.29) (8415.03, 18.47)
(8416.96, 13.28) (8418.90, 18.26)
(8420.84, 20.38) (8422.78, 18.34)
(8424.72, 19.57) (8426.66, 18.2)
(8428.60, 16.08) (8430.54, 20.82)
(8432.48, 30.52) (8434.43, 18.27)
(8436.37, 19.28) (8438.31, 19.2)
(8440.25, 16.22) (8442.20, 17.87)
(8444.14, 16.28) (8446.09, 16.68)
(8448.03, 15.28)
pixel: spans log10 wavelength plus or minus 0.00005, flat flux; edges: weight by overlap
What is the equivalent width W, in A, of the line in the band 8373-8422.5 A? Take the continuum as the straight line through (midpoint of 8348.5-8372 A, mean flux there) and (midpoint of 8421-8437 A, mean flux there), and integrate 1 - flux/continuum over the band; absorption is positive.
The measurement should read 5.2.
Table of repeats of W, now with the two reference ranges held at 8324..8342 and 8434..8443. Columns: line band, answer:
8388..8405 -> 1.6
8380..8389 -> 0.5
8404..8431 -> 1.1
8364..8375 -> 0.4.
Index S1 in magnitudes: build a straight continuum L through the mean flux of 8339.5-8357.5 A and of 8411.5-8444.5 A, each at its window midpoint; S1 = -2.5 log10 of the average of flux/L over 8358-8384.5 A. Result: 0.12 mag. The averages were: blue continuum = 21.5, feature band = 18.6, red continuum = 18.8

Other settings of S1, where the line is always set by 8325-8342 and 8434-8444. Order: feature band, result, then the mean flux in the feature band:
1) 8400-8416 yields 0.08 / 17.5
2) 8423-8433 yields -0.12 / 20.4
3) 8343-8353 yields -0.06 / 21.9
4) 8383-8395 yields 0.10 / 17.7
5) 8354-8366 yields 0.09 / 18.7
